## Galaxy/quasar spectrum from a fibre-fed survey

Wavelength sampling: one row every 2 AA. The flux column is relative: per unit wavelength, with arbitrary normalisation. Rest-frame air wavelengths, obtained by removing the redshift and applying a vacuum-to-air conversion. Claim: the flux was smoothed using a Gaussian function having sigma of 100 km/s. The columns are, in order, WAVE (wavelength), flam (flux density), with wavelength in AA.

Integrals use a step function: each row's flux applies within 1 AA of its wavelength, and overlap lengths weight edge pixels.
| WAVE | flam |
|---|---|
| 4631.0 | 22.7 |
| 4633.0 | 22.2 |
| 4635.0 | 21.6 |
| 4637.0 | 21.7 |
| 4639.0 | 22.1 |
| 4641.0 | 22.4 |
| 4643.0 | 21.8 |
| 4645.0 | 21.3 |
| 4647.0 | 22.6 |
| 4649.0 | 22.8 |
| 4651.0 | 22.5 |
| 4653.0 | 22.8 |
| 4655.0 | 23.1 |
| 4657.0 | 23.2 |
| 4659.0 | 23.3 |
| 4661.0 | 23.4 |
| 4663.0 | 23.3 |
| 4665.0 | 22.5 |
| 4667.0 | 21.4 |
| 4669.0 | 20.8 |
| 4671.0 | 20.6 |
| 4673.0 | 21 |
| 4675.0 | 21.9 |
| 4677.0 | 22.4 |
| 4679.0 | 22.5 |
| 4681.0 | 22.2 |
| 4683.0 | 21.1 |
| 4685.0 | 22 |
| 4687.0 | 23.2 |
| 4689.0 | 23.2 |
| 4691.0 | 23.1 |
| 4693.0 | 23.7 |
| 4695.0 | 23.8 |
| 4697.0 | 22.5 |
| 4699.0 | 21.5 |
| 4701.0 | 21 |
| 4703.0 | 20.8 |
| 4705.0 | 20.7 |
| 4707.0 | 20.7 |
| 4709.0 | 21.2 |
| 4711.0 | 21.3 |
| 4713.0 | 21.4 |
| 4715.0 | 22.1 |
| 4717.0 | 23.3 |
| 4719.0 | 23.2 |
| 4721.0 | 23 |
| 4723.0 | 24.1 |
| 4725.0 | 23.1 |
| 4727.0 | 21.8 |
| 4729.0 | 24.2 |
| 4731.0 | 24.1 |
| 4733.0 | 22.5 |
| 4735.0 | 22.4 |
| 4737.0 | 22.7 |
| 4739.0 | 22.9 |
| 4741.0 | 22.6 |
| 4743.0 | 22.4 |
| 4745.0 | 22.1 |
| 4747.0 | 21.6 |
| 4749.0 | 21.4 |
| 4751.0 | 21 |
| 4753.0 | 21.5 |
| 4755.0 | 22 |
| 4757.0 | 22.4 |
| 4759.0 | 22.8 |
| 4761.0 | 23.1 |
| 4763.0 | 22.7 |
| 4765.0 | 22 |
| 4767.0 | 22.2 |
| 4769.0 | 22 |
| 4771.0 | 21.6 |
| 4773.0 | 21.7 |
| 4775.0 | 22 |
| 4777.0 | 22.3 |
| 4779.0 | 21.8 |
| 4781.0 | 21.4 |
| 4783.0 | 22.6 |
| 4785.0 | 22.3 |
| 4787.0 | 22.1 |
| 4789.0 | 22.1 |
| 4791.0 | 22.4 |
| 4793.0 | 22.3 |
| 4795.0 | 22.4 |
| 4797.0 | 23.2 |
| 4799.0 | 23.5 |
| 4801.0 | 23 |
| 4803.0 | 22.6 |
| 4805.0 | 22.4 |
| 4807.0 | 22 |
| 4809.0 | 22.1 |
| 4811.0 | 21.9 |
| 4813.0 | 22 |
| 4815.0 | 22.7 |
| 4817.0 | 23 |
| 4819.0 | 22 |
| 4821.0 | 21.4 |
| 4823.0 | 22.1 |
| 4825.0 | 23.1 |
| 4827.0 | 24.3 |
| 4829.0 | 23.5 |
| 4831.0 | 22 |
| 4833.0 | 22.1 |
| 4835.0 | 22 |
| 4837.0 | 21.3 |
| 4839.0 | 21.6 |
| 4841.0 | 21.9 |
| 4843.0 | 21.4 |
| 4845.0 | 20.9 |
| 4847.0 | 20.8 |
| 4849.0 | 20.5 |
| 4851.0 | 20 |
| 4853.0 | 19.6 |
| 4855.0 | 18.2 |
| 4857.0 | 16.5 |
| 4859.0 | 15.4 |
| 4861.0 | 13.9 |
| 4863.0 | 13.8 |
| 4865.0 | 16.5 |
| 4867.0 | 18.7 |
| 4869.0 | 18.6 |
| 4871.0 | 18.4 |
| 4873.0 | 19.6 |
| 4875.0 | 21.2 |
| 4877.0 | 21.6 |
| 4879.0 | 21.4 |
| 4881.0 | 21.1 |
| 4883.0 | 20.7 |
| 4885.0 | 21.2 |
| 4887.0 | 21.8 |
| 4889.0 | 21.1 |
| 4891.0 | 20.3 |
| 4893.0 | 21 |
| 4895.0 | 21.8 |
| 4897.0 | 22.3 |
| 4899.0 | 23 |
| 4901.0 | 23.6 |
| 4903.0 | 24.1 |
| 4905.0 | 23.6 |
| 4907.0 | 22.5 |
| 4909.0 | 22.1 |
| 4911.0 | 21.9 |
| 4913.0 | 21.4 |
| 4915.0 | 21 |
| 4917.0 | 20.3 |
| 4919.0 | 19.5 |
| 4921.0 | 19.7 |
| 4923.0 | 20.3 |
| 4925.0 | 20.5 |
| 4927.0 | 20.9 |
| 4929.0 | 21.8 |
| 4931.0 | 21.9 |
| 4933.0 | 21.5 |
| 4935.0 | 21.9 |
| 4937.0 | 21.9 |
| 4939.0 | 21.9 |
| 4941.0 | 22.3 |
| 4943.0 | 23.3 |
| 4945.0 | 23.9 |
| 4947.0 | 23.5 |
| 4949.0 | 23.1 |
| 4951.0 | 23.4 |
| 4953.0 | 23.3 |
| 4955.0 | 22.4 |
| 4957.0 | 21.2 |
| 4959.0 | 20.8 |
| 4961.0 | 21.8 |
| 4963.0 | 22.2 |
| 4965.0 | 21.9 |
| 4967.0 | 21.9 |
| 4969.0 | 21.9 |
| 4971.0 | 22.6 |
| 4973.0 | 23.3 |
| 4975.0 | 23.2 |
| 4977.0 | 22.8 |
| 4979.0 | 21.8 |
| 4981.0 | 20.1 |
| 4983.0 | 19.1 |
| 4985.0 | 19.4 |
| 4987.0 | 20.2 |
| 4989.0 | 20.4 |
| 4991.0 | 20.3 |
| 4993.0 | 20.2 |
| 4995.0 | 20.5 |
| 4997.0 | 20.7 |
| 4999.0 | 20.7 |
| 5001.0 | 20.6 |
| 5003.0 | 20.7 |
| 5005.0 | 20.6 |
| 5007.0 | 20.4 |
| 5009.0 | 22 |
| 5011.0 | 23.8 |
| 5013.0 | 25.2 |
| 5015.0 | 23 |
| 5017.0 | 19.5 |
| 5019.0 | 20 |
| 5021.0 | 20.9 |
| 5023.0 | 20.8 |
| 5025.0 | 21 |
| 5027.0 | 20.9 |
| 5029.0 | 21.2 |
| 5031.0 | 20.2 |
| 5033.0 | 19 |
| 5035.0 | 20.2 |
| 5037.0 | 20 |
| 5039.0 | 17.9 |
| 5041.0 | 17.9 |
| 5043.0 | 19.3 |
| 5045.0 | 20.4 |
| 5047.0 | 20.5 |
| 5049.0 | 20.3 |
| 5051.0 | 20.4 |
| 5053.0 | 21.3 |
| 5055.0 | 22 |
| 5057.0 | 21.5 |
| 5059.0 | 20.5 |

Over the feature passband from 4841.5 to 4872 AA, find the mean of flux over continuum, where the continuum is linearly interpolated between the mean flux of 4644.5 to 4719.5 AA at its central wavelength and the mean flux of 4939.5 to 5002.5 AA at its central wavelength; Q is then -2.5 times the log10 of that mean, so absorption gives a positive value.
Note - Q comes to 0.20 mag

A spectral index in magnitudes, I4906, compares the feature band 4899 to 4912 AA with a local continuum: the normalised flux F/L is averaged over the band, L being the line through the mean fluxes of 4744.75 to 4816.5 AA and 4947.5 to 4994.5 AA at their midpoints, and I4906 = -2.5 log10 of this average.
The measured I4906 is -0.06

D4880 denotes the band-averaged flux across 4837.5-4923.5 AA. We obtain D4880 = 20.3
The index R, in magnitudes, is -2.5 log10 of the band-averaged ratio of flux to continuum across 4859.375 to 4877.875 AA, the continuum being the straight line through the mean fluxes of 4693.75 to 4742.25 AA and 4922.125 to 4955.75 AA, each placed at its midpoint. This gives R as 0.24 mag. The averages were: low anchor 22.4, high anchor 22.2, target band 17.9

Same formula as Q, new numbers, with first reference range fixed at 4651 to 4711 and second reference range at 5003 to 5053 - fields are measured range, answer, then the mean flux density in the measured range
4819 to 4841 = -0.04 mag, 22.3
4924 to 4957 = -0.06 mag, 22.3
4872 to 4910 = -0.03 mag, 21.8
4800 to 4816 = -0.04 mag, 22.3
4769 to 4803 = -0.03 mag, 22.3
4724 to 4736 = -0.05 mag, 23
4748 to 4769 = -0.01 mag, 22.1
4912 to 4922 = 0.04 mag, 20.4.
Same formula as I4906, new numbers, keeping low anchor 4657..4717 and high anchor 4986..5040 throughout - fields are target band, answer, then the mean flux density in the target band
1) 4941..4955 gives -0.11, 23.3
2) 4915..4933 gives 0.02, 20.7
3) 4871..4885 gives 0.03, 20.8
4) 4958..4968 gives -0.04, 21.7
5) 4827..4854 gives 0.00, 21.5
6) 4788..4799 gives -0.05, 22.6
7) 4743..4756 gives 0.01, 21.7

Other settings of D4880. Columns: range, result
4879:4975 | 21.9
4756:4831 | 22.4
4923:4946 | 21.9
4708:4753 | 22.5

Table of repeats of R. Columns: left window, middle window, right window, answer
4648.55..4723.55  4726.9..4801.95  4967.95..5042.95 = -0.02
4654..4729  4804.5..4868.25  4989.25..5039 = 0.05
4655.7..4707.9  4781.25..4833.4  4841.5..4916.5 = -0.08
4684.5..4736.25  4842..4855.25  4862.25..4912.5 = 0.05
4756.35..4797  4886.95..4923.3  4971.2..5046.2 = -0.01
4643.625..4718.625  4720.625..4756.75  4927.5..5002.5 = -0.02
